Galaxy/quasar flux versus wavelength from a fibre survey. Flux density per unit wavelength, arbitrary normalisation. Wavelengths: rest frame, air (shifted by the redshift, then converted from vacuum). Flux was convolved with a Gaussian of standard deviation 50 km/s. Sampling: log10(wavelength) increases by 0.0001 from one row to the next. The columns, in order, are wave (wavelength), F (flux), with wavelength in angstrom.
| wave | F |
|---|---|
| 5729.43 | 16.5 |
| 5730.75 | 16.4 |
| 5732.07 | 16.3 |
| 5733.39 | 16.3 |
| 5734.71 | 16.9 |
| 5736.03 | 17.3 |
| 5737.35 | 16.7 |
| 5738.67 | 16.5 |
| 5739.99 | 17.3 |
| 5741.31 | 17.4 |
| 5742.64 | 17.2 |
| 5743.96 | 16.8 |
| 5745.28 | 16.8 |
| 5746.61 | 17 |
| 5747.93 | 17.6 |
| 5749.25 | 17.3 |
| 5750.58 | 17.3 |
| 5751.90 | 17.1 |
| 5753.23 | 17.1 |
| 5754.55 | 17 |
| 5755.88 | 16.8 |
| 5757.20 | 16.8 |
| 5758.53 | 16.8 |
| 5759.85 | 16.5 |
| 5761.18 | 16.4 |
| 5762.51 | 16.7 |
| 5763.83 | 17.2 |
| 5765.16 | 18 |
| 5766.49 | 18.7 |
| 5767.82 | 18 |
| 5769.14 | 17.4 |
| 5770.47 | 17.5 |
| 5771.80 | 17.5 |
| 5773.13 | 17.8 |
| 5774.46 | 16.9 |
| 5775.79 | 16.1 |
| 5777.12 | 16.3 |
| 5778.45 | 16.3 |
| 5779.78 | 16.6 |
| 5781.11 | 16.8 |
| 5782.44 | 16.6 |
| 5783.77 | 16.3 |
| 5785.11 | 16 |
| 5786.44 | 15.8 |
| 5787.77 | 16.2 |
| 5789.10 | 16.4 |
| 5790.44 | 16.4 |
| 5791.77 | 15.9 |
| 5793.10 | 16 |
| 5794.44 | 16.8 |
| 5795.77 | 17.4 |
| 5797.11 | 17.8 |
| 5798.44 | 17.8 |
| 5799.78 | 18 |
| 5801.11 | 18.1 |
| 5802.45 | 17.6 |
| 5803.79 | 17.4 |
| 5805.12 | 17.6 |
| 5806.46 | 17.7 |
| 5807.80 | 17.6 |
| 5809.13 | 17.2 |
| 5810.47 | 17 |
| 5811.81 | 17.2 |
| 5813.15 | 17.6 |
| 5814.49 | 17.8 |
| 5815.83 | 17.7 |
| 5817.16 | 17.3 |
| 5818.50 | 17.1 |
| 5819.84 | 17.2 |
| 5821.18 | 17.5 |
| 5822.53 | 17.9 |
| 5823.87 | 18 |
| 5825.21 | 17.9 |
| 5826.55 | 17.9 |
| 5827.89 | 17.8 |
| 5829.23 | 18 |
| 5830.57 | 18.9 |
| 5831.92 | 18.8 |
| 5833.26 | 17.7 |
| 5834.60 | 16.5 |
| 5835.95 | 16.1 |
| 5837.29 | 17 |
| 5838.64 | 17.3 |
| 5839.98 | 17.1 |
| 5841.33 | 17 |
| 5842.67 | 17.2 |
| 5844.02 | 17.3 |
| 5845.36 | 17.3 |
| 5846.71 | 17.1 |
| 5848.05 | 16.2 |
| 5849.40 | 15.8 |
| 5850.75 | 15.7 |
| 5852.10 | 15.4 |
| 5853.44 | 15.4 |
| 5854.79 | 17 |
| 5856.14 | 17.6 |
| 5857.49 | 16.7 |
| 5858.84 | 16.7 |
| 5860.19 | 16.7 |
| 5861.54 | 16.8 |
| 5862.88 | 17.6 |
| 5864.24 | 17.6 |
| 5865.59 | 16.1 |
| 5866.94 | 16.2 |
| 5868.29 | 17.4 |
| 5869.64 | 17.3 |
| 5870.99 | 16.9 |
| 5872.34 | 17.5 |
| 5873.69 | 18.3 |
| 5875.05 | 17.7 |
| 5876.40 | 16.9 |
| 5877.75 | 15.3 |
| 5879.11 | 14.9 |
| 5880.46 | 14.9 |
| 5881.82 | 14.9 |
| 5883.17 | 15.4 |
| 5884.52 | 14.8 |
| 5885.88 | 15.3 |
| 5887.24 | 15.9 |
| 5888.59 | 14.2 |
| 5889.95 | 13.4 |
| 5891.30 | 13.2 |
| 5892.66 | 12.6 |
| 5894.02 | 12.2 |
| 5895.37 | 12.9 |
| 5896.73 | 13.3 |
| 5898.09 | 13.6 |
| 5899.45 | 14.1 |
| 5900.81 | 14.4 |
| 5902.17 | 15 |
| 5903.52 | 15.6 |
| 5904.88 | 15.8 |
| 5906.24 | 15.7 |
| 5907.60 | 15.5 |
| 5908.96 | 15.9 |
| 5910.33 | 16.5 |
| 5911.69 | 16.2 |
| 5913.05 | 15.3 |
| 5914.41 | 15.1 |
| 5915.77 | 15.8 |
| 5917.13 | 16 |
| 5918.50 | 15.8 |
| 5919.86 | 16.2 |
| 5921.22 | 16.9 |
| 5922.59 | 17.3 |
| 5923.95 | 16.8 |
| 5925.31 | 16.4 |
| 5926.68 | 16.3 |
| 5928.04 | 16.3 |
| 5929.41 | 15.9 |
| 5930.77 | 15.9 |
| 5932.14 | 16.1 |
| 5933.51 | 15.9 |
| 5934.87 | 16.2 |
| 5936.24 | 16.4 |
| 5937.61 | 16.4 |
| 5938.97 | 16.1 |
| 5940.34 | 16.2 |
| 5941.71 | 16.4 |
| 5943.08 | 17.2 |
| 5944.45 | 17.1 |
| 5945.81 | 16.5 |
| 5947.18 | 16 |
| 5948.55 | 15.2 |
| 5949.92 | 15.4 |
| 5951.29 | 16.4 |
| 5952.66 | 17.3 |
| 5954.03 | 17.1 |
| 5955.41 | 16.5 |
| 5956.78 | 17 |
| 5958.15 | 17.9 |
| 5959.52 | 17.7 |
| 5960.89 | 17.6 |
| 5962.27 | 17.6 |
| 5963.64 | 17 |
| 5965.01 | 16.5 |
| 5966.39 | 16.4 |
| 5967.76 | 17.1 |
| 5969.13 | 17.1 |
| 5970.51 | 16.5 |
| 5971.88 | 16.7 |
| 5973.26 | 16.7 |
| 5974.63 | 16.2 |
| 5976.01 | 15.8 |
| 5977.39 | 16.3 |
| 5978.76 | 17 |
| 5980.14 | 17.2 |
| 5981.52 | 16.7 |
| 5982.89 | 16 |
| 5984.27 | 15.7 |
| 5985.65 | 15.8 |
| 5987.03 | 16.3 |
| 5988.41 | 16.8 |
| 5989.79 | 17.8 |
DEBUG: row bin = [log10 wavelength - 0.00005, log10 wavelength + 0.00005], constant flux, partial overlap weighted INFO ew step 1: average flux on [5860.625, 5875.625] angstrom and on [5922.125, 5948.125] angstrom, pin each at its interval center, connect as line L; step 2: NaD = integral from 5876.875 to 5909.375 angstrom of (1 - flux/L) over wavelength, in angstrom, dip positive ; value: 4.5 angstrom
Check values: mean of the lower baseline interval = 17.2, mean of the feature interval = 14.5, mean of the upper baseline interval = 16.4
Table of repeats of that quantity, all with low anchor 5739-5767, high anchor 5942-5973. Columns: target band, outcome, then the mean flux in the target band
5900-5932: 1.8 angstrom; 15.9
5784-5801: 0.3 angstrom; 16.7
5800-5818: -0.5 angstrom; 17.5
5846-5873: 0.4 angstrom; 16.7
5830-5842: -0.3 angstrom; 17.4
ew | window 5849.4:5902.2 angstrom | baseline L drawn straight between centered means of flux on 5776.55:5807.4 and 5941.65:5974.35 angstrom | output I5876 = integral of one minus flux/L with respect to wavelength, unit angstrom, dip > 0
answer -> 3.9 angstrom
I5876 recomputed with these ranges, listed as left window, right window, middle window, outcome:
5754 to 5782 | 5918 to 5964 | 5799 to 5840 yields -1.6 angstrom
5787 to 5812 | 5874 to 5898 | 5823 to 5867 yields -3.5 angstrom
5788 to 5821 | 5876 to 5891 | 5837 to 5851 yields -0.6 angstrom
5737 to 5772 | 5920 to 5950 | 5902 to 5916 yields 0.6 angstrom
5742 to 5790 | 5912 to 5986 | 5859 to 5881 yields -0.1 angstrom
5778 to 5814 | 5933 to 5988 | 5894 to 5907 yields 1.8 angstrom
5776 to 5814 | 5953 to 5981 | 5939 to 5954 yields 0.5 angstrom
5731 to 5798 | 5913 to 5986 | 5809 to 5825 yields -0.7 angstrom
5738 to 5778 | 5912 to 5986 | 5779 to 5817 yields -0.1 angstrom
